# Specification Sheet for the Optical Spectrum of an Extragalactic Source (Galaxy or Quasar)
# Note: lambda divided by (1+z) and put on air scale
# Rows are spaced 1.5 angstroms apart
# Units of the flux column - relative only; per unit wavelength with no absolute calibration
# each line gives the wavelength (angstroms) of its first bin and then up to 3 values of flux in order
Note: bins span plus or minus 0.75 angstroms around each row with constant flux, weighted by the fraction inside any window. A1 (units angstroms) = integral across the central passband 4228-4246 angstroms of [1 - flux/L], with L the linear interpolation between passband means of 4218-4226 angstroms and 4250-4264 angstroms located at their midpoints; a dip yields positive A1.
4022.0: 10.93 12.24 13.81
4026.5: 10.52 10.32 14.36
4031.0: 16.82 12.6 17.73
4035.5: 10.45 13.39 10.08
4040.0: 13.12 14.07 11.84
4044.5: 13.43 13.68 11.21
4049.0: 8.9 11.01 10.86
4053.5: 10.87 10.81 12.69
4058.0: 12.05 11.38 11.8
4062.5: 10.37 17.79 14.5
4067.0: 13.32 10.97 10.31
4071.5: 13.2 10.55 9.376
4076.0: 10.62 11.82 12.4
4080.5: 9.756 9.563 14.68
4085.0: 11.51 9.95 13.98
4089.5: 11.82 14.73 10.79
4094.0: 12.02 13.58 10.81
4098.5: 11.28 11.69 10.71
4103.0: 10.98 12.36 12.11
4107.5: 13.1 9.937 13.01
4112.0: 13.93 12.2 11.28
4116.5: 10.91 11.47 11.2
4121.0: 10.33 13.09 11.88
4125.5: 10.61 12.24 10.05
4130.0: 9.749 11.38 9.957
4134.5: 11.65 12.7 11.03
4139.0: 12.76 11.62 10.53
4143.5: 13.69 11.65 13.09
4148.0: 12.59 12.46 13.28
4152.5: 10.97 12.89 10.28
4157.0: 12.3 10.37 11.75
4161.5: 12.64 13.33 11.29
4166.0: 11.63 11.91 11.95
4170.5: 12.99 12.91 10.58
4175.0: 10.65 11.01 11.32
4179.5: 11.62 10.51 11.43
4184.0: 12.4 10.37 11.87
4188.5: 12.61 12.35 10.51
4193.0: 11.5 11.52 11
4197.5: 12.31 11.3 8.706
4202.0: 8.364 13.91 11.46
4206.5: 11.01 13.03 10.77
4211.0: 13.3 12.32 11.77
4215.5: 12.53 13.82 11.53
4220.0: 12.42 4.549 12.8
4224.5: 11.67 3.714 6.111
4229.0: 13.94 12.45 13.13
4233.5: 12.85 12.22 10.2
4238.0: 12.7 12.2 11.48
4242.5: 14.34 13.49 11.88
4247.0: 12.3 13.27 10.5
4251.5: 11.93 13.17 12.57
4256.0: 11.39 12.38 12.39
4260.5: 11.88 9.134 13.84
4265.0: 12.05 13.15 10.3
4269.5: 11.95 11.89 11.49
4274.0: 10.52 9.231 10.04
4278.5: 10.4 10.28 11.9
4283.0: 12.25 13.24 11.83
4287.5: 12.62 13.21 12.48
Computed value -2.8 angstroms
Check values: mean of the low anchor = 9.92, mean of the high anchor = 12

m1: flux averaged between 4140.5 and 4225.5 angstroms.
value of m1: 11.6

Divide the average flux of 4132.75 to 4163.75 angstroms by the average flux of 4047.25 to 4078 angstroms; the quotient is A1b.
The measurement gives 1.03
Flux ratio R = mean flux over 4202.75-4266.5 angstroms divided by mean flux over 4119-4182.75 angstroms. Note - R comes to 1.01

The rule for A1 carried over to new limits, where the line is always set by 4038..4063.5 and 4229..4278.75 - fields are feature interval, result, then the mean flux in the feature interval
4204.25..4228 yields 2.1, 10.8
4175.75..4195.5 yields 0.7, 11.5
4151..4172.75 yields -0.3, 12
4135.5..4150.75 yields -0.5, 12.2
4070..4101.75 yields 0.3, 11.6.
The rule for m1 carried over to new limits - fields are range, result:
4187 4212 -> 11.5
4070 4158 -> 11.7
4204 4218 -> 12.2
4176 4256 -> 11.5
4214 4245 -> 11.4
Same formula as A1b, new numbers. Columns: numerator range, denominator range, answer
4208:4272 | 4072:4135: 1.02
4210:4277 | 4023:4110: 0.96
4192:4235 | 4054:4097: 0.94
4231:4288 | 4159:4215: 1.02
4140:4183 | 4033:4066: 0.96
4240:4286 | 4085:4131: 1.01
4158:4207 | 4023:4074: 0.93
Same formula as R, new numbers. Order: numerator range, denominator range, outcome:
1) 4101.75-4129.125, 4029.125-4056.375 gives 0.94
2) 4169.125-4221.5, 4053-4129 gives 0.98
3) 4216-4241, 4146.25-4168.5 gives 0.92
